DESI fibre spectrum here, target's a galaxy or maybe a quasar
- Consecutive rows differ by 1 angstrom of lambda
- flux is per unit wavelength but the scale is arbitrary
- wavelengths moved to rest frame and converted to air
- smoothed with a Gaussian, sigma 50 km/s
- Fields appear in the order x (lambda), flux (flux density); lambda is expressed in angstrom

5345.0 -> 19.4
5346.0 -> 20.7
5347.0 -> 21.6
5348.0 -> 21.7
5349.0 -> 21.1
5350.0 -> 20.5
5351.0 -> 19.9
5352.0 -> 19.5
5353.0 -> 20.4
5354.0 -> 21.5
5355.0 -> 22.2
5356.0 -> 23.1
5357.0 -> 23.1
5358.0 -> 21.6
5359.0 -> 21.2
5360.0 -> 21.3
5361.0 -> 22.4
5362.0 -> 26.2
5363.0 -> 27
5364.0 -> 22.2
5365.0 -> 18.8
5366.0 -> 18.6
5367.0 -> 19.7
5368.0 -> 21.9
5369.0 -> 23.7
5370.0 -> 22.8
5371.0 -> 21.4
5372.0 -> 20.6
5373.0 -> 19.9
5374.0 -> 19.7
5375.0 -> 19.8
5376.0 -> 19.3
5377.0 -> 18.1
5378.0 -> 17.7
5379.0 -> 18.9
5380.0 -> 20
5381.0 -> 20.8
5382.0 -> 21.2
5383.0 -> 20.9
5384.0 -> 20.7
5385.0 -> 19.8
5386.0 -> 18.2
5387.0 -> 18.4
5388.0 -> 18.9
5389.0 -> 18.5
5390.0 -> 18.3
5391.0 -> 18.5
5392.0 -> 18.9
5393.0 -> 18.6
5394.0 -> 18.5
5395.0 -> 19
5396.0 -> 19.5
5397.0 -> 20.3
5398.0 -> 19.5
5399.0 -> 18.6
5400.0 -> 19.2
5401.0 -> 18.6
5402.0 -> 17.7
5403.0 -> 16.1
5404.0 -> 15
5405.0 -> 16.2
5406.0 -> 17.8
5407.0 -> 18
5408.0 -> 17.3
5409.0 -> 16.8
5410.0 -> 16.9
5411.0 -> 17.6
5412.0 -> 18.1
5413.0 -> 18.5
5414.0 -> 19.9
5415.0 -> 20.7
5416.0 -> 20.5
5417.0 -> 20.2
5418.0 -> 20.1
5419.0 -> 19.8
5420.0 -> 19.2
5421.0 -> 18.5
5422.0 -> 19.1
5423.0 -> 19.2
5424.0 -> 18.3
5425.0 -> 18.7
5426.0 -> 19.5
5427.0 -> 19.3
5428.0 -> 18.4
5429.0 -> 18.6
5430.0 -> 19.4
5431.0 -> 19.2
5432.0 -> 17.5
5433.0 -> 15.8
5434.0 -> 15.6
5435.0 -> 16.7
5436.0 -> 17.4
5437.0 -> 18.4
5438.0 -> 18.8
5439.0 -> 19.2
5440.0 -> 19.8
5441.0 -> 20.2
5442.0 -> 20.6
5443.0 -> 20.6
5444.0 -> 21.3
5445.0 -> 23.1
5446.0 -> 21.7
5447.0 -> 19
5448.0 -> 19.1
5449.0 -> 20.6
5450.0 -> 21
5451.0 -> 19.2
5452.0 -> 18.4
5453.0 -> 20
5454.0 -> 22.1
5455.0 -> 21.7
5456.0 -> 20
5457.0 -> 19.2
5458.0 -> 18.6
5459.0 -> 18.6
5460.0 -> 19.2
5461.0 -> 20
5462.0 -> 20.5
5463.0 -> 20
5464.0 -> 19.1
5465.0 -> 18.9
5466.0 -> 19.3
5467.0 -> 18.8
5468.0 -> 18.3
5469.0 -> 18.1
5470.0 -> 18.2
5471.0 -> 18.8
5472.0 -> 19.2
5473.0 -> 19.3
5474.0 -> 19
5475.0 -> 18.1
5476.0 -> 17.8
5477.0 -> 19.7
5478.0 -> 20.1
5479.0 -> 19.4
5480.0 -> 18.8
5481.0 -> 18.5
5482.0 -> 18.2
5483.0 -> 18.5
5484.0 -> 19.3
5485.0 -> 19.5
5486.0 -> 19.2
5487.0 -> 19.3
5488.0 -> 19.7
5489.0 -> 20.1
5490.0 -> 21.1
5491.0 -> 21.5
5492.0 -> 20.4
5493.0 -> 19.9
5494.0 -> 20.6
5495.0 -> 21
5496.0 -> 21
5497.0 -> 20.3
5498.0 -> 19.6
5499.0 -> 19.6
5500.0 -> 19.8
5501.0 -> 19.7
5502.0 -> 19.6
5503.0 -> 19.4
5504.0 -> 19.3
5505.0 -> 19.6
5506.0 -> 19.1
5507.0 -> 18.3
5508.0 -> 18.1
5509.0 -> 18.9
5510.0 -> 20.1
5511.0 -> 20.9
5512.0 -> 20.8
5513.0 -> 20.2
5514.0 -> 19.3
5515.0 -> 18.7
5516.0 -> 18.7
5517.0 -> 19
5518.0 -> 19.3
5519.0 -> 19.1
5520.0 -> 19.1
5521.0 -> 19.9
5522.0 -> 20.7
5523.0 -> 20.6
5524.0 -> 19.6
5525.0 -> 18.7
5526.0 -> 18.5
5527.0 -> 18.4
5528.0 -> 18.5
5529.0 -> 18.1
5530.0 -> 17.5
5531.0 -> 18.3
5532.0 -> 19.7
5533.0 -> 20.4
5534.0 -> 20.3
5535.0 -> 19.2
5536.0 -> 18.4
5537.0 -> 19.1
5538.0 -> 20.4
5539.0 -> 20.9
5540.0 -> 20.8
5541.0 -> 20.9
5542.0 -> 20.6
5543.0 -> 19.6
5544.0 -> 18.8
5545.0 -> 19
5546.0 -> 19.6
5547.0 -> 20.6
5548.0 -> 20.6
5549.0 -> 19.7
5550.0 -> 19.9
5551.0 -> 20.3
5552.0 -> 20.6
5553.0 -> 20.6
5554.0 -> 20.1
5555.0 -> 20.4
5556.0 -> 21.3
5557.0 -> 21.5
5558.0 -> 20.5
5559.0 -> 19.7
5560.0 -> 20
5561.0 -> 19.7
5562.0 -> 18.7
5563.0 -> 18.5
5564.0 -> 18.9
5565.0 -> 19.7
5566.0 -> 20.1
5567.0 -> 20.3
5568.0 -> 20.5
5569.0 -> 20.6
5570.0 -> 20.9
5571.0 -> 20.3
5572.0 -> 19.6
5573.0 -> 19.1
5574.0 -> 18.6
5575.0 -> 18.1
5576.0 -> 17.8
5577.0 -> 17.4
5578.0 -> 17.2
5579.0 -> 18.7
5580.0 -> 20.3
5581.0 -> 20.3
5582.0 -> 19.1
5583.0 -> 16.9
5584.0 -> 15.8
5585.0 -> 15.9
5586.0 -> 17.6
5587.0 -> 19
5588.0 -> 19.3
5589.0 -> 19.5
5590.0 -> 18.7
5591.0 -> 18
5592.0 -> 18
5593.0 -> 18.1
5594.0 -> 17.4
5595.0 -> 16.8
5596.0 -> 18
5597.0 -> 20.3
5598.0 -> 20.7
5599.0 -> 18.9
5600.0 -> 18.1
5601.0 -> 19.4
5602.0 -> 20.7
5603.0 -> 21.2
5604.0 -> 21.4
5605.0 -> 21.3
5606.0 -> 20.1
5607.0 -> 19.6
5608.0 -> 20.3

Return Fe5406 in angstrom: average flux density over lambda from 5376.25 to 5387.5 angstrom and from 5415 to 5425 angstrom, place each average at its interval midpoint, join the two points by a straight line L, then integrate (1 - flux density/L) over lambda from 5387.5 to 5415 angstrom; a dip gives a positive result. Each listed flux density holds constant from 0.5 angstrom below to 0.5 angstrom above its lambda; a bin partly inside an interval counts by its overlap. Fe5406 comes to 1.8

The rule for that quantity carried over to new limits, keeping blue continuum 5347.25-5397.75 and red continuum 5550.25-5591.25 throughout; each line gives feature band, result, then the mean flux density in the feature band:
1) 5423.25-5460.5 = 1.4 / 19.3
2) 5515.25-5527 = 0.2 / 19.3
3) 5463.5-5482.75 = 1.0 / 18.8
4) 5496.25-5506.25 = 0.0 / 19.6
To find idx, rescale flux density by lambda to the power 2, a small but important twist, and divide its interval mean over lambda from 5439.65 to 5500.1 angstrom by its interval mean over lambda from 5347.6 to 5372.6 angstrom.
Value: 0.9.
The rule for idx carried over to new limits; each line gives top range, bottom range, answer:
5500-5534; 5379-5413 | 1.09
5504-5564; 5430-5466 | 1.04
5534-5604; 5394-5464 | 1.07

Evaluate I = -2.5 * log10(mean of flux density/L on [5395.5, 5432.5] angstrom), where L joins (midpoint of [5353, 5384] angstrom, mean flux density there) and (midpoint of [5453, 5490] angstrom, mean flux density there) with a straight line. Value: 0.10 mag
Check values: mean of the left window 21.2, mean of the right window 19.3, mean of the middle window 18.6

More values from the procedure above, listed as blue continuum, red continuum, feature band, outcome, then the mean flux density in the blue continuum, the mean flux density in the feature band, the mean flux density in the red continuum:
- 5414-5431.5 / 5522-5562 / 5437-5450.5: -0.048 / 19.4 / 20.3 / 19.8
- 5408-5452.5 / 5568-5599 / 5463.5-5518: -0.028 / 19.1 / 19.4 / 18.6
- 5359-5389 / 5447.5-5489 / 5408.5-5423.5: 0.057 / 20.6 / 19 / 19.3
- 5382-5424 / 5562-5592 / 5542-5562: -0.072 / 18.7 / 20.1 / 18.8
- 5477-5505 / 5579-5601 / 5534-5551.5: -0.047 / 19.8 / 19.9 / 18.4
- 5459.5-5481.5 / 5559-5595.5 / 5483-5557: -0.045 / 19.1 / 19.7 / 18.8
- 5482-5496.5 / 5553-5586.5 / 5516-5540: 0.018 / 20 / 19.3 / 19.2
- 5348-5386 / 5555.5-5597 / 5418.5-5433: 0.090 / 21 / 18.8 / 19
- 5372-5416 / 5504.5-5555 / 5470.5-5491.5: -0.001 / 18.8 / 19.3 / 19.6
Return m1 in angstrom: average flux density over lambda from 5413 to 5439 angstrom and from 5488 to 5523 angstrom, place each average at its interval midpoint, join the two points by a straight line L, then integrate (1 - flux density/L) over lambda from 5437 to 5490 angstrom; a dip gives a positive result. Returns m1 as -0.8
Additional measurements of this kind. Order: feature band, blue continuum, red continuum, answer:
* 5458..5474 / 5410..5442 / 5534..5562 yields 0.1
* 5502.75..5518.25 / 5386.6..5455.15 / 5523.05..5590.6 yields -0.1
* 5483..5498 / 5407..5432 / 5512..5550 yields -0.7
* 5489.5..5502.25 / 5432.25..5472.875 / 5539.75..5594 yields -0.6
